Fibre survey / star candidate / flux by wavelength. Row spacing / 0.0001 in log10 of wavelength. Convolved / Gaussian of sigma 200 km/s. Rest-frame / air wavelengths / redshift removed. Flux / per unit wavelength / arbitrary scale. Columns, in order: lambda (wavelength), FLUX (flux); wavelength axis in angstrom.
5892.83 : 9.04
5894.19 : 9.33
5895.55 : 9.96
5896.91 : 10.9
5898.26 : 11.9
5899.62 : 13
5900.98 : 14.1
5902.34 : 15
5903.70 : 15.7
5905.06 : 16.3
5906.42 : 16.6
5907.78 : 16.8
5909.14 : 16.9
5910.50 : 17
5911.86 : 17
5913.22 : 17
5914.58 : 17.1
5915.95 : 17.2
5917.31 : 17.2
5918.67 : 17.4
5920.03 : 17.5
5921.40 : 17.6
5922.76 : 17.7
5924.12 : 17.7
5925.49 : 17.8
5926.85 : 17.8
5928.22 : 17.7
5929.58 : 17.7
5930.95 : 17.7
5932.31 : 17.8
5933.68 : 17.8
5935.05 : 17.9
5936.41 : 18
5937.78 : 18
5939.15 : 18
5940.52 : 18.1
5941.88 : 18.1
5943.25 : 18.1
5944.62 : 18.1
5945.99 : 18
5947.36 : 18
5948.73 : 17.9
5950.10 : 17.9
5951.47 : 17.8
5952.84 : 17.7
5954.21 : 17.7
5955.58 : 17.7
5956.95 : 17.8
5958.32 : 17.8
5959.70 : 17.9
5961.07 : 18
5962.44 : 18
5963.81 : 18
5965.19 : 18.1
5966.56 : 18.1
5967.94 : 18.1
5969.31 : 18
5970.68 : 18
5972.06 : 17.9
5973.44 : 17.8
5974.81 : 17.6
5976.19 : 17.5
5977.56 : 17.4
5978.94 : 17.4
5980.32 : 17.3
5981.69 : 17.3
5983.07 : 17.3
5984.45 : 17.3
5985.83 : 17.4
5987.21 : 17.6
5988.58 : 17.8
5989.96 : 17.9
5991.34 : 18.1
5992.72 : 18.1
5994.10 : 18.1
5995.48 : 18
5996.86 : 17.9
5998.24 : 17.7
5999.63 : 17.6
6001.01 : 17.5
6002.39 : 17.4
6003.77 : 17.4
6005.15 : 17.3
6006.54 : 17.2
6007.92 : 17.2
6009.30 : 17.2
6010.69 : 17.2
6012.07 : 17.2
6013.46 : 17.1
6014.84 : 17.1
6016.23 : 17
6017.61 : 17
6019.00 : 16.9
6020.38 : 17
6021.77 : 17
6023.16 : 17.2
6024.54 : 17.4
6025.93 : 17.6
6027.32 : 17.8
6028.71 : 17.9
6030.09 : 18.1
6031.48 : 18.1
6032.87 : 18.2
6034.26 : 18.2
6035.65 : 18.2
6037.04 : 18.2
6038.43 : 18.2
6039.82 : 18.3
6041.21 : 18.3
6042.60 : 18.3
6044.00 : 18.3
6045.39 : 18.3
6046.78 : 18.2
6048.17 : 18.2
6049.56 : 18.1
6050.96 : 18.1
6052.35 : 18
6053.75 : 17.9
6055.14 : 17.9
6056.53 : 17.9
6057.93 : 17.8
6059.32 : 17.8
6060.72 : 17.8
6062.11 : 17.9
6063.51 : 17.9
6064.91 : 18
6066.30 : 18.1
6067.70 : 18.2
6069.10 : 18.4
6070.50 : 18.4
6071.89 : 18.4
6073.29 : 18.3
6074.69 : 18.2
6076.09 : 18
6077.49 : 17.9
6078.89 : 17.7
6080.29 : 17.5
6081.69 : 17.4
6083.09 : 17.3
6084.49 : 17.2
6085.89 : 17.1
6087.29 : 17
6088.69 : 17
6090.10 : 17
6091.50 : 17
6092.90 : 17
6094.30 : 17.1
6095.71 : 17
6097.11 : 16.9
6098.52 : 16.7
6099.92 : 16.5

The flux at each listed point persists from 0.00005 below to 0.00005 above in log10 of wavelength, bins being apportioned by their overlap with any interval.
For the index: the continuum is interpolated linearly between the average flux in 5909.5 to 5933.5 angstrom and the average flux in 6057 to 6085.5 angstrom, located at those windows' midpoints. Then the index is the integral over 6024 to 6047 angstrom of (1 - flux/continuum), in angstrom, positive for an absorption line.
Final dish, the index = -0.4 angstrom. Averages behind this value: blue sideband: 17.5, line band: 18.1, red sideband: 17.9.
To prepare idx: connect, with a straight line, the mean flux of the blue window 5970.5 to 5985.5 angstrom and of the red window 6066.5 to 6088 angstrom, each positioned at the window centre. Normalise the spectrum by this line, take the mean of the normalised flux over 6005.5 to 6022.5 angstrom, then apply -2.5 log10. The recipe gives 0.03 mag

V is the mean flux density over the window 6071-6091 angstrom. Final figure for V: 17.6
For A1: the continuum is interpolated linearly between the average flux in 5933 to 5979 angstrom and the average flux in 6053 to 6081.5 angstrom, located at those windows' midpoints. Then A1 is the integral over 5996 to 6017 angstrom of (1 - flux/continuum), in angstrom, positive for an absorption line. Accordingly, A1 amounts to 0.7 angstrom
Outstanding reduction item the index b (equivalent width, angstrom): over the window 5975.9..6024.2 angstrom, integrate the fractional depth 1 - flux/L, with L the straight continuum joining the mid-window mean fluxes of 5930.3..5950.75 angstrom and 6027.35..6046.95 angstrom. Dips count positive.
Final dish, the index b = 1.8 angstrom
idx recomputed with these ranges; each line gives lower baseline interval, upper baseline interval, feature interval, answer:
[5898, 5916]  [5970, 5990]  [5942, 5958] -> -0.064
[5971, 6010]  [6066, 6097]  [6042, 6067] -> -0.027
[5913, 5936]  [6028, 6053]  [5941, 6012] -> 0.007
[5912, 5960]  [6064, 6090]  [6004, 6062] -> 0.002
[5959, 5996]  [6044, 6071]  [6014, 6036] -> 0.025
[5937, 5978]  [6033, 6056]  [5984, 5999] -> 0.012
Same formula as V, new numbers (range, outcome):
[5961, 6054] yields 17.7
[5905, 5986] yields 17.7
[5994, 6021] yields 17.3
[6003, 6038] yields 17.5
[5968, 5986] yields 17.6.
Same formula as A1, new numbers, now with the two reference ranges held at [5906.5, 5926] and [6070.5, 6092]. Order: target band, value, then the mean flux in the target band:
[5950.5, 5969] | -0.6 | 17.9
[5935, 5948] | -0.6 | 18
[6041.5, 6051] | -0.4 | 18.2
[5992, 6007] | -0.2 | 17.7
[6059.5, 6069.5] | -0.3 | 18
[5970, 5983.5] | -0.1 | 17.5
